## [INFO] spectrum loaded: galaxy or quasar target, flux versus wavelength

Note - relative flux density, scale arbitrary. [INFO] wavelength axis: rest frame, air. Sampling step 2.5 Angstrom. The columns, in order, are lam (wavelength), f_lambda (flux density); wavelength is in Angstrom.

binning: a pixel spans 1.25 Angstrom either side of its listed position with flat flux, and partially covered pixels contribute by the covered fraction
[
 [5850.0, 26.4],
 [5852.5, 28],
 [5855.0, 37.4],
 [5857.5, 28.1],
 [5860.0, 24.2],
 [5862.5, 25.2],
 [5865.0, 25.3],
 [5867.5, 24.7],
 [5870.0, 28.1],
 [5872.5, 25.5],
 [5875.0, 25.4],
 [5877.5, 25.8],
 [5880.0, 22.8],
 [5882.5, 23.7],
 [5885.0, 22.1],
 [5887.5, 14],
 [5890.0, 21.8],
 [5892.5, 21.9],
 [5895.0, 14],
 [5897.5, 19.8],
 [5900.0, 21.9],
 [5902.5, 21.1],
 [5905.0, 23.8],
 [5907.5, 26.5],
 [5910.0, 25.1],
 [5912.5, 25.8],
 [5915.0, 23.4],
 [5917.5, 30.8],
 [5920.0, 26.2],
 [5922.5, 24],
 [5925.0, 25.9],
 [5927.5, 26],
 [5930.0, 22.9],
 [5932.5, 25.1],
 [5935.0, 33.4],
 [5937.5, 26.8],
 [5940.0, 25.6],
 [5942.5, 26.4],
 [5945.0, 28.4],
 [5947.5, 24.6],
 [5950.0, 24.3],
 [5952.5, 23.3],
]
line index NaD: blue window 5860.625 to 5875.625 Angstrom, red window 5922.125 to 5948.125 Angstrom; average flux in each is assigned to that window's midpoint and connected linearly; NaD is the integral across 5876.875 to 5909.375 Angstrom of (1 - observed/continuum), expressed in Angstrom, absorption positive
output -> 5.6 Angstrom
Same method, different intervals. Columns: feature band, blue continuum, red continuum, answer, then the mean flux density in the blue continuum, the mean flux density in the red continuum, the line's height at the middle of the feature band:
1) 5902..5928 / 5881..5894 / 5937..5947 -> -2.0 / 20.6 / 26.6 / 23.7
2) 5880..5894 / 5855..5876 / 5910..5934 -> 2.9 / 26.5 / 25.6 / 26.2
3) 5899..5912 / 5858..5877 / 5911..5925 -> 1.0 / 25.6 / 26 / 25.9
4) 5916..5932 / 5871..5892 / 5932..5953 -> -0.3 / 22.7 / 26.6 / 25.4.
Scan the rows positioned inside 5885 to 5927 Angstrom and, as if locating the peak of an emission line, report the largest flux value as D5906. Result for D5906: 30.8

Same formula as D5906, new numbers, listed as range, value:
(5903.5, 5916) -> 26.5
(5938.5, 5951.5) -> 28.4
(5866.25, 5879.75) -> 28.1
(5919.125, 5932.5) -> 26.2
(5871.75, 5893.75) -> 25.8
